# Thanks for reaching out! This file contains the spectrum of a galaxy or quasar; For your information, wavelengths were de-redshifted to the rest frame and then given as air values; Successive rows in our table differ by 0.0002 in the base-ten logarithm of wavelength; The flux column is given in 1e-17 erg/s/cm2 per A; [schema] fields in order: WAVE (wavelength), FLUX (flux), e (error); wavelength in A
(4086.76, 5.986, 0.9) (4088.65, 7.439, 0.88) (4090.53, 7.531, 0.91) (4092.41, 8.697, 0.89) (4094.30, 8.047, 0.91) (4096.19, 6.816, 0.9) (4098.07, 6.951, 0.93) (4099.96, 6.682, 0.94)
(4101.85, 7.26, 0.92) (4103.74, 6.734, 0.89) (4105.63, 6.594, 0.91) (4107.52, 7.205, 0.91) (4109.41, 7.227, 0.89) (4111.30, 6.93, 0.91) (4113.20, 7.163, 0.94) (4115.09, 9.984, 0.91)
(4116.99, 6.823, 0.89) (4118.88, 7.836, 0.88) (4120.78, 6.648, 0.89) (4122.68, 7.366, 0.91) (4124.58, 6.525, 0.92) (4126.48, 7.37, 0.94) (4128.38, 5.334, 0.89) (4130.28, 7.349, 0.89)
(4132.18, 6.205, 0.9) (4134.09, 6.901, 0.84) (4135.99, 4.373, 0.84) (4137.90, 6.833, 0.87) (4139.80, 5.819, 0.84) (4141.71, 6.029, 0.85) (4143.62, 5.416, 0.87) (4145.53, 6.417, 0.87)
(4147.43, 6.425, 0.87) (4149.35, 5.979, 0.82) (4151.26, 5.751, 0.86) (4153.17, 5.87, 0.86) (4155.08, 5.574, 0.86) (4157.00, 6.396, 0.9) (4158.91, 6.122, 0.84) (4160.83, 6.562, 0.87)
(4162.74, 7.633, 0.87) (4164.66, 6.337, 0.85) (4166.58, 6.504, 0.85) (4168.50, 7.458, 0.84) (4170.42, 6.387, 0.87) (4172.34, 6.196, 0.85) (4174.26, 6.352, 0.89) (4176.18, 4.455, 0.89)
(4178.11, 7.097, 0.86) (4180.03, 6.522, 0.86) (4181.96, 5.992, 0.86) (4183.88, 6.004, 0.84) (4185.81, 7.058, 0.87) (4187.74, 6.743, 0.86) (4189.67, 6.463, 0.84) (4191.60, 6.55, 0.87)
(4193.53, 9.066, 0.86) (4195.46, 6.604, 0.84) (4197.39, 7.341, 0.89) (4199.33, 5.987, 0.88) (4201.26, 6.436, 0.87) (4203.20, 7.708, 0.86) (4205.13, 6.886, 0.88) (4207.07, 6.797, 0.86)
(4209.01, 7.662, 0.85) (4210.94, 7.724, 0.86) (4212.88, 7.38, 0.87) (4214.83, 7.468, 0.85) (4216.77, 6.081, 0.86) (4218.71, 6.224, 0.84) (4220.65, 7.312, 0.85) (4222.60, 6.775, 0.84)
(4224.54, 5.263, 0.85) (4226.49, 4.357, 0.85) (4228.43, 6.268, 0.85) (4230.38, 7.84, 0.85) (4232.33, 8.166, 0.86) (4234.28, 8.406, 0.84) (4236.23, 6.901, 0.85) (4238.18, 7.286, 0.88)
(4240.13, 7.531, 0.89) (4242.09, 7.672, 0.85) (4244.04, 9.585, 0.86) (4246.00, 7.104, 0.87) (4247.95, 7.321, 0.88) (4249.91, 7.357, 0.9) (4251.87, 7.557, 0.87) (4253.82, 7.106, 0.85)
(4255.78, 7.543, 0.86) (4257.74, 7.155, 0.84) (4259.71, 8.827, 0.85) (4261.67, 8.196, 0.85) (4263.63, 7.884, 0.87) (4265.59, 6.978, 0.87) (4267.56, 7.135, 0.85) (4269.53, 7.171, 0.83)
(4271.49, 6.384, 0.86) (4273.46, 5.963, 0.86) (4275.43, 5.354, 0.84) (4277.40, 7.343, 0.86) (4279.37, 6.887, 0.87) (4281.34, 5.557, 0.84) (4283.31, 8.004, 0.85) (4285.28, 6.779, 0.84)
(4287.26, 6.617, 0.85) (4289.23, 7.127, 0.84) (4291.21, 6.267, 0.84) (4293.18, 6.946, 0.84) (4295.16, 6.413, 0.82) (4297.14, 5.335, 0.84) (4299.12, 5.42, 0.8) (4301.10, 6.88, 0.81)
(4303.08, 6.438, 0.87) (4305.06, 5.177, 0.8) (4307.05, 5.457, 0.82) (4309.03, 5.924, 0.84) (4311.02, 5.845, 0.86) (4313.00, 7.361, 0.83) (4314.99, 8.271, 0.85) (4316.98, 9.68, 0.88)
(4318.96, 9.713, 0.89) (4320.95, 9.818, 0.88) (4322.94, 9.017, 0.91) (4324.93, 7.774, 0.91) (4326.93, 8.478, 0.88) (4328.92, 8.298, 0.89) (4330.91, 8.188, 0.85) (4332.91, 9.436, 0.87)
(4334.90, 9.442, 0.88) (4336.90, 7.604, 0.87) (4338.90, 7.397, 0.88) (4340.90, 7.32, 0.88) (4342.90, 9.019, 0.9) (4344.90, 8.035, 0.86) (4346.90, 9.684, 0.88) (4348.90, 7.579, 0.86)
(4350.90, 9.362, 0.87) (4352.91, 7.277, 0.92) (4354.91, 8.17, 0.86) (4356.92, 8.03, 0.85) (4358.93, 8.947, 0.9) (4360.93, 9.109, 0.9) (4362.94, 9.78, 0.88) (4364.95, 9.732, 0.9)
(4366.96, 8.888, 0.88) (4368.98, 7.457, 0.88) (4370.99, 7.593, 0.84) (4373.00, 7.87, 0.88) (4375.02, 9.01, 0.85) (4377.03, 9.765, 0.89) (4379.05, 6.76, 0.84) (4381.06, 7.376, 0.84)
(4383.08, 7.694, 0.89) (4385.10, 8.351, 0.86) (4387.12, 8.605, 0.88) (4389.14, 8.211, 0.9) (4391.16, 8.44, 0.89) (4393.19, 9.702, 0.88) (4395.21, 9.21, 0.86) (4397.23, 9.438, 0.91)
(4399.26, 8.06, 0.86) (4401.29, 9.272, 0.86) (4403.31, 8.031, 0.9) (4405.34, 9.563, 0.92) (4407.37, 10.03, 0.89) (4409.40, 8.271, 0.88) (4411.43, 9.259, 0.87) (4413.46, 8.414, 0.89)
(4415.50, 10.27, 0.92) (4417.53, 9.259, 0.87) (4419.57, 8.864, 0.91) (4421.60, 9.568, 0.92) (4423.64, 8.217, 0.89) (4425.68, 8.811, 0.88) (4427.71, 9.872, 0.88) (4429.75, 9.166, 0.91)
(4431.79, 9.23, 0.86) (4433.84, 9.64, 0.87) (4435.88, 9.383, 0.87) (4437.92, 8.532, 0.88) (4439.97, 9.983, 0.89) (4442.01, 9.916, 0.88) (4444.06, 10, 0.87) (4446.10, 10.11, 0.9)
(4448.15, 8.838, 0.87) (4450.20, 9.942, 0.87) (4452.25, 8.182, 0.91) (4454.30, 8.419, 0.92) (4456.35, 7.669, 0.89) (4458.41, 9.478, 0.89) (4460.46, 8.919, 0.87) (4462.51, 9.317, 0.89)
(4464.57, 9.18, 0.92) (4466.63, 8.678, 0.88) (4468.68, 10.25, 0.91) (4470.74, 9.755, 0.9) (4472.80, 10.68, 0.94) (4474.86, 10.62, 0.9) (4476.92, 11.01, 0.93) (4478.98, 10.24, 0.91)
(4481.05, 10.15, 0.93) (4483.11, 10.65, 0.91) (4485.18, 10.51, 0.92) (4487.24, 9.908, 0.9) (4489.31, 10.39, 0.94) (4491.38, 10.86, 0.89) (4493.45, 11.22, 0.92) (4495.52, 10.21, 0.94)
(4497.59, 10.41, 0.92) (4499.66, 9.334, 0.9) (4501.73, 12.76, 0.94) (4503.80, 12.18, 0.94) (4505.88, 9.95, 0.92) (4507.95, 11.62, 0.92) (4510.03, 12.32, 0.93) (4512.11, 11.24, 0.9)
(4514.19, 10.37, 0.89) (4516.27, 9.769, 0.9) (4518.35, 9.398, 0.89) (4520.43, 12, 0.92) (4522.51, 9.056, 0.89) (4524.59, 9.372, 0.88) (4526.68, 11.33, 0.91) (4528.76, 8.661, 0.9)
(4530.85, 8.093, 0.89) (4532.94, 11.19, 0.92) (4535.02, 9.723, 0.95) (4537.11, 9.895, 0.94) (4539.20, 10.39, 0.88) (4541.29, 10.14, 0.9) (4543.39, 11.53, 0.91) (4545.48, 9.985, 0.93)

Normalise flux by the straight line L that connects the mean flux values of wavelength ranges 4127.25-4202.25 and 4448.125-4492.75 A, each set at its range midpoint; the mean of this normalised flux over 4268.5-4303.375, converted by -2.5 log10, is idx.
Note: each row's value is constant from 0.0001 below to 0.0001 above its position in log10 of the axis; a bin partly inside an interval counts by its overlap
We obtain 0.19 mag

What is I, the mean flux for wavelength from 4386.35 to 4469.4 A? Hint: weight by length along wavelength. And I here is 9.13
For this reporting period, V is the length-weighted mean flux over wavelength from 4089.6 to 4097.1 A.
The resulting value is 7.77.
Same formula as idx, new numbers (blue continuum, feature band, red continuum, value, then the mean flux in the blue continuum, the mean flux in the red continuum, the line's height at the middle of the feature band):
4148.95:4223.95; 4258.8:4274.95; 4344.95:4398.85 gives 0.03 mag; 6.65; 8.53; 7.47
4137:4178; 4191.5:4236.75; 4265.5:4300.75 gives -0.10 mag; 6.23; 6.53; 6.37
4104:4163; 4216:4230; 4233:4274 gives 0.19 mag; 6.59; 7.5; 7.27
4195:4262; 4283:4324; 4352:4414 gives 0.12 mag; 7.19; 8.6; 7.87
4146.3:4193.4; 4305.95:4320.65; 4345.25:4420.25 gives 0.05 mag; 6.4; 8.68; 7.94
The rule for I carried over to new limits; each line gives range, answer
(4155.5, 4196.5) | 6.58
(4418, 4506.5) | 9.79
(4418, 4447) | 9.37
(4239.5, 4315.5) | 6.91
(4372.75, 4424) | 8.77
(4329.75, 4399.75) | 8.48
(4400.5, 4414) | 9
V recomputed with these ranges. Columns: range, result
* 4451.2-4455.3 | 8.31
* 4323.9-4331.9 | 8.19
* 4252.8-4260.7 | 7.66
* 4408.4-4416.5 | 9.05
